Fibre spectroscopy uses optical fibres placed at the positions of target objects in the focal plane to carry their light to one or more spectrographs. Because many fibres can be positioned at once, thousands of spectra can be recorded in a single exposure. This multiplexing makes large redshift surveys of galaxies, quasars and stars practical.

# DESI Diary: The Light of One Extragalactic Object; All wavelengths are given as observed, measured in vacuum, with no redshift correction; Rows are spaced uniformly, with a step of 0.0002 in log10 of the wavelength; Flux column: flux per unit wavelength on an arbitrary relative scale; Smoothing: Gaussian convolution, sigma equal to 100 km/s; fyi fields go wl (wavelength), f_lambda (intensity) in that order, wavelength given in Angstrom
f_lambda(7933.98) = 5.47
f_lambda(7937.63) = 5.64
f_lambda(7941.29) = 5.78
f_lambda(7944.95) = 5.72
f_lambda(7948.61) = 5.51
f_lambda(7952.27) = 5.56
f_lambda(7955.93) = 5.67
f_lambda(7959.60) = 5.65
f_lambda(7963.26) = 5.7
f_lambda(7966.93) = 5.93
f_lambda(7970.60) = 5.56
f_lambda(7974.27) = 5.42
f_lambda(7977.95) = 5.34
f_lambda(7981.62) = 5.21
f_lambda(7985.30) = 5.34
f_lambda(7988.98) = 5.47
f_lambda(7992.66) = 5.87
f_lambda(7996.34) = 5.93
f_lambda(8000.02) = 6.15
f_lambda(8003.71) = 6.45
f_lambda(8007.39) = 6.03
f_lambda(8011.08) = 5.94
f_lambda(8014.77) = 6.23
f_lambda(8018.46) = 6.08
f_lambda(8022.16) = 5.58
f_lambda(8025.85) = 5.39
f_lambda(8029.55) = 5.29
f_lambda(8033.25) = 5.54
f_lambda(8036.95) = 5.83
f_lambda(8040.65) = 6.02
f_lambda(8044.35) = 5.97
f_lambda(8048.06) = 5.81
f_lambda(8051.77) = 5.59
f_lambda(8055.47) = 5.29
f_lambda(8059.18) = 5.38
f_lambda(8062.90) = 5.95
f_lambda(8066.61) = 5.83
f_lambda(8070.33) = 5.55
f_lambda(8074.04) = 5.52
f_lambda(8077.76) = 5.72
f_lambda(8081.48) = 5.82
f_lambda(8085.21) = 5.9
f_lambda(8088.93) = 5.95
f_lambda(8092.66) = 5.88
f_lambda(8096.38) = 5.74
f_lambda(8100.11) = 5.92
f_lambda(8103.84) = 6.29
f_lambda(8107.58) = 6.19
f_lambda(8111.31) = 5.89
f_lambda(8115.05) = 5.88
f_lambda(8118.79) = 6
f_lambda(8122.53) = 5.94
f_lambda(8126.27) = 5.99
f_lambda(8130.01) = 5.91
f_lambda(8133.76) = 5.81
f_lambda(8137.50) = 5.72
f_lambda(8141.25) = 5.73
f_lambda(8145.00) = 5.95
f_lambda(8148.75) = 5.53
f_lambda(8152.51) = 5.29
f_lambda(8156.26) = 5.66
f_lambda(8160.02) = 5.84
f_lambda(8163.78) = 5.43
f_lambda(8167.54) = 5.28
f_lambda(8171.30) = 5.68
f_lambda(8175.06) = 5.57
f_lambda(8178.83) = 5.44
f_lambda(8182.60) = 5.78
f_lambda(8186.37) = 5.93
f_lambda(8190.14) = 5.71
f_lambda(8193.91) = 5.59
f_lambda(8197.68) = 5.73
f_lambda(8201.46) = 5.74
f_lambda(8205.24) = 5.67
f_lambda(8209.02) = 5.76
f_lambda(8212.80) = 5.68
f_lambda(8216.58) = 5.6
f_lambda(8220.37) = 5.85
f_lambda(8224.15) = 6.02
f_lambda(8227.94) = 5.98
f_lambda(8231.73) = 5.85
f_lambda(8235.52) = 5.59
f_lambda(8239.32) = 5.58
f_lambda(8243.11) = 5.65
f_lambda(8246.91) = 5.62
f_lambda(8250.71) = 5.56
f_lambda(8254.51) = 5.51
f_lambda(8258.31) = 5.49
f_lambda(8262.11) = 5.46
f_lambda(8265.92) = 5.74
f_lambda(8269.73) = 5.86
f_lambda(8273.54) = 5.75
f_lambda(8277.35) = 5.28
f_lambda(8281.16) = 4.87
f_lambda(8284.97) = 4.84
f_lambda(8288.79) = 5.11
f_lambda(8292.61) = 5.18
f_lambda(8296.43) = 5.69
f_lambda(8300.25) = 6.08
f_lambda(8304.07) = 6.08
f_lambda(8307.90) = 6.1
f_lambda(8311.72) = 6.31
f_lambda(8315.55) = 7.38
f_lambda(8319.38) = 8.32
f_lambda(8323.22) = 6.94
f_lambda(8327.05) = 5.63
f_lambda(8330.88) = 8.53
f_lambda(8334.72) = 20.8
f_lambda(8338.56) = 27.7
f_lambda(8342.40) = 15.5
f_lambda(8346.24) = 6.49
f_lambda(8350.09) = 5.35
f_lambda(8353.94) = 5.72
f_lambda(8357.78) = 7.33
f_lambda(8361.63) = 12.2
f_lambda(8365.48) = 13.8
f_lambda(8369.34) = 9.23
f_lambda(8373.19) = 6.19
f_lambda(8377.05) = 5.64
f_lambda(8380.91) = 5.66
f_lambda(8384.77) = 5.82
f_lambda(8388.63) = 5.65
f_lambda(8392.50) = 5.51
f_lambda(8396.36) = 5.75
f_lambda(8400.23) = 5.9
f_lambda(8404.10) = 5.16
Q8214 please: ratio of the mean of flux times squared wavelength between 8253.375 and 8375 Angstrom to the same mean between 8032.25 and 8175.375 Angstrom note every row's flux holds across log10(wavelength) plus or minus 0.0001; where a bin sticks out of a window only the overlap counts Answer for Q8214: 1.47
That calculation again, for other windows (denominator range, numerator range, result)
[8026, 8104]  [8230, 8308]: 1.02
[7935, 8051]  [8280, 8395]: 1.56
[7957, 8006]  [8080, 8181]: 1.05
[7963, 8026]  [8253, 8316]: 1.05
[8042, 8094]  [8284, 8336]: 1.34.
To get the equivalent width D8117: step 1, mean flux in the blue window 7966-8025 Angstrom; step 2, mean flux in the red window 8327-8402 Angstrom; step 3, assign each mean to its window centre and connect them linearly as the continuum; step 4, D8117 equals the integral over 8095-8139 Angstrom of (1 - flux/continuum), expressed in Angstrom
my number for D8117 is 6.29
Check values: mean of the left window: 5.77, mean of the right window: 9.31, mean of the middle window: 5.94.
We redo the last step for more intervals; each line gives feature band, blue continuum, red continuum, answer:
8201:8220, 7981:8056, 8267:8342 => 4.32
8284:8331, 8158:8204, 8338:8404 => 7.32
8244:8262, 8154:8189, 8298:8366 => 5.02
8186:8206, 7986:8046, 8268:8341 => 4.23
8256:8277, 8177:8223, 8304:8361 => 5.76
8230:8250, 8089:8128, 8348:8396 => 2.94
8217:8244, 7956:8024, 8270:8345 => 7.00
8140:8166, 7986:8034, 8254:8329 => 1.06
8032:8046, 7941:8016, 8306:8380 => 1.18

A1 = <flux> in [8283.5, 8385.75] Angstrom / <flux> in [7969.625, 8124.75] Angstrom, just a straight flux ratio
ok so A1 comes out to 1.48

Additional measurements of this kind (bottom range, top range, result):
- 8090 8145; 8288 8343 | 1.58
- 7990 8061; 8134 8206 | 0.97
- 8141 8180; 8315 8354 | 1.99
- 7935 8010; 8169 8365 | 1.22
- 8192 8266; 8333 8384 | 1.89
